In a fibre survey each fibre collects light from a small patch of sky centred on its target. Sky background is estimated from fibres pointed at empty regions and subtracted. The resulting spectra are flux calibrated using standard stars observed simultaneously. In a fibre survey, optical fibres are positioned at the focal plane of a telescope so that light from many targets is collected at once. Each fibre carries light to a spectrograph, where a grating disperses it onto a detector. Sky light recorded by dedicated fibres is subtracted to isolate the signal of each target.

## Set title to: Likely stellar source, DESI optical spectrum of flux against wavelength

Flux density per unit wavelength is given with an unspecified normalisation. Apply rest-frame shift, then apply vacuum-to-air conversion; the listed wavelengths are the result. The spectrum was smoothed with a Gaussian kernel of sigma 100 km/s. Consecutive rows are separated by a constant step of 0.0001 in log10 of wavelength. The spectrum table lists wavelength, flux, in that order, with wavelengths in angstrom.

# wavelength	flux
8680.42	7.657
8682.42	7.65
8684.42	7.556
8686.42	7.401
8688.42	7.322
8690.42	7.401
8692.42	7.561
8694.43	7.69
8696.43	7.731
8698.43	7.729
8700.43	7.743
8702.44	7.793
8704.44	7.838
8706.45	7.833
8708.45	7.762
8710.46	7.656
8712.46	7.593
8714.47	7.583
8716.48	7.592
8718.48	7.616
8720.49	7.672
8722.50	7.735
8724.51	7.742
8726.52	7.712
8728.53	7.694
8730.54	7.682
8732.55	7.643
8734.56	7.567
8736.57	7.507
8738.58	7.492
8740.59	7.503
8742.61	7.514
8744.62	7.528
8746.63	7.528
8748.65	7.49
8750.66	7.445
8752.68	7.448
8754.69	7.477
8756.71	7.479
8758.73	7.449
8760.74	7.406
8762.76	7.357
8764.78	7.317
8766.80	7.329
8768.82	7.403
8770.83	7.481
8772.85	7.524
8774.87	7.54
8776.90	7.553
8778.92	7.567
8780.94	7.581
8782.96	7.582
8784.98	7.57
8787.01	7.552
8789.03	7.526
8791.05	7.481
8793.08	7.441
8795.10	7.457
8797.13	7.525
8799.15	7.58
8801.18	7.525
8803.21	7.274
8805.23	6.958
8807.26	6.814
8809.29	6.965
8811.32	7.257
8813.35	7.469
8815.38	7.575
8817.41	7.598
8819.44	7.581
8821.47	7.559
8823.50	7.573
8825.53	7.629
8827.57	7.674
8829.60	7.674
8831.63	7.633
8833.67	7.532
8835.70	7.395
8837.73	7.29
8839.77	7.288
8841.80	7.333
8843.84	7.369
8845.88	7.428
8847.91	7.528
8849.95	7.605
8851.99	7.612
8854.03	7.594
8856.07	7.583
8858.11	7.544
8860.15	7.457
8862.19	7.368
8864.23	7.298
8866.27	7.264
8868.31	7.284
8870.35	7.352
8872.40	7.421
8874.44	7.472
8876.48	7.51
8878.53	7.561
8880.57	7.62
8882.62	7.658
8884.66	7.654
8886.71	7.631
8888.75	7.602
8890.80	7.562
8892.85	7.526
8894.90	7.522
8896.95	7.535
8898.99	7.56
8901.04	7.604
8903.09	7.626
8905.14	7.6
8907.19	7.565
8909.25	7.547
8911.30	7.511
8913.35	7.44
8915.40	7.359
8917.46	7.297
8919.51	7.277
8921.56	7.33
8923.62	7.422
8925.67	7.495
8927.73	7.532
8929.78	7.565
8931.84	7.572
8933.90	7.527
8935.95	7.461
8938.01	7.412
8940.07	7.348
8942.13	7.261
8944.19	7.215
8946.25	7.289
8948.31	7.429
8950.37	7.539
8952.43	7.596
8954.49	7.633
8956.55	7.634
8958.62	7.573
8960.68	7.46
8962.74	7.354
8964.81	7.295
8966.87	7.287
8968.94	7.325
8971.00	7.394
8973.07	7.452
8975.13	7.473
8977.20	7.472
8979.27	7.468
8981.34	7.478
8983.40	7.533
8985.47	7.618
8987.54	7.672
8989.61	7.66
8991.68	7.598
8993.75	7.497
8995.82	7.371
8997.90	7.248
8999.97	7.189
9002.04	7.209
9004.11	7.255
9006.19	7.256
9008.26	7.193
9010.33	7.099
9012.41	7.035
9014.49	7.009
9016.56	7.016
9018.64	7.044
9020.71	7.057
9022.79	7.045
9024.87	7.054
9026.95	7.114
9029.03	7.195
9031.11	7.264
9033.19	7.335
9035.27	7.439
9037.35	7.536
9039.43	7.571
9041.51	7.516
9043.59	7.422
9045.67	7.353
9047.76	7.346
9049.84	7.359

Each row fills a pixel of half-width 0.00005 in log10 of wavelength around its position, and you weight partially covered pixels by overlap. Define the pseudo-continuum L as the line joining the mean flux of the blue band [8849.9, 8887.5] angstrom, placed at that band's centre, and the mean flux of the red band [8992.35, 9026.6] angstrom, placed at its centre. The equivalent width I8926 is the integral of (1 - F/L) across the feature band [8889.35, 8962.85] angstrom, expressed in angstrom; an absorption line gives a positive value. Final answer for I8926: -1.2 angstrom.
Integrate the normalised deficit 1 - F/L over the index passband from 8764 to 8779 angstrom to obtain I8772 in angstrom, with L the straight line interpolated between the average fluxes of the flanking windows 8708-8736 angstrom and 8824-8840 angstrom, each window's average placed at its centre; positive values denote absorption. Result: 0.27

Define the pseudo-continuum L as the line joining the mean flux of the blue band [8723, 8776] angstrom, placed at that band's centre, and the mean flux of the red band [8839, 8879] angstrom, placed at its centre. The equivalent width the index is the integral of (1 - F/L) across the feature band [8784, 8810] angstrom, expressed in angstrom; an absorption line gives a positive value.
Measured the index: 0.4 angstrom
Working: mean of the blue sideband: 7.51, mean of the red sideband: 7.44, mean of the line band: 7.36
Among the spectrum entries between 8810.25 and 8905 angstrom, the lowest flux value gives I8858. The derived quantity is 7.257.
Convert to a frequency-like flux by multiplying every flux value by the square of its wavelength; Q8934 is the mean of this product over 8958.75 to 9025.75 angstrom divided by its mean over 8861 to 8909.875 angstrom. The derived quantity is 1.00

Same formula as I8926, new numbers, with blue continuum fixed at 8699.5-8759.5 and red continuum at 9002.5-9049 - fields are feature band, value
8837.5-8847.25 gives 0.1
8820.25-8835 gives -0.2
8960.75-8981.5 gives -0.3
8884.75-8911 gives -0.6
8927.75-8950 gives -0.2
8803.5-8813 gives 0.6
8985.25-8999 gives -0.5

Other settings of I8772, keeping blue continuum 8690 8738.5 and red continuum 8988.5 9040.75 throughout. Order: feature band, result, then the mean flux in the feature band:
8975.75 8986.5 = -0.3 angstrom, 7.51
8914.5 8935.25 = -0.2 angstrom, 7.44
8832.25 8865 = 0.1 angstrom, 7.45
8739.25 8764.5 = 0.5 angstrom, 7.46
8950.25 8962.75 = -0.4 angstrom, 7.56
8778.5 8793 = 0.1 angstrom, 7.54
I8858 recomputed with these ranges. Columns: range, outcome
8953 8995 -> 7.287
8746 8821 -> 6.814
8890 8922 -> 7.277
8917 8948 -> 7.215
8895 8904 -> 7.535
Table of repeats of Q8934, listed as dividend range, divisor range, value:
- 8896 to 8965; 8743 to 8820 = 1.04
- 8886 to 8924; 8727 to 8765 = 1.04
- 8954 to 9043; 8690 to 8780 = 1.03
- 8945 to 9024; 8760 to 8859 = 1.03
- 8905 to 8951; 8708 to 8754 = 1.02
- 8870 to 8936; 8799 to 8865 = 1.03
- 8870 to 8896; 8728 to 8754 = 1.03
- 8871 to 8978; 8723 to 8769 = 1.04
